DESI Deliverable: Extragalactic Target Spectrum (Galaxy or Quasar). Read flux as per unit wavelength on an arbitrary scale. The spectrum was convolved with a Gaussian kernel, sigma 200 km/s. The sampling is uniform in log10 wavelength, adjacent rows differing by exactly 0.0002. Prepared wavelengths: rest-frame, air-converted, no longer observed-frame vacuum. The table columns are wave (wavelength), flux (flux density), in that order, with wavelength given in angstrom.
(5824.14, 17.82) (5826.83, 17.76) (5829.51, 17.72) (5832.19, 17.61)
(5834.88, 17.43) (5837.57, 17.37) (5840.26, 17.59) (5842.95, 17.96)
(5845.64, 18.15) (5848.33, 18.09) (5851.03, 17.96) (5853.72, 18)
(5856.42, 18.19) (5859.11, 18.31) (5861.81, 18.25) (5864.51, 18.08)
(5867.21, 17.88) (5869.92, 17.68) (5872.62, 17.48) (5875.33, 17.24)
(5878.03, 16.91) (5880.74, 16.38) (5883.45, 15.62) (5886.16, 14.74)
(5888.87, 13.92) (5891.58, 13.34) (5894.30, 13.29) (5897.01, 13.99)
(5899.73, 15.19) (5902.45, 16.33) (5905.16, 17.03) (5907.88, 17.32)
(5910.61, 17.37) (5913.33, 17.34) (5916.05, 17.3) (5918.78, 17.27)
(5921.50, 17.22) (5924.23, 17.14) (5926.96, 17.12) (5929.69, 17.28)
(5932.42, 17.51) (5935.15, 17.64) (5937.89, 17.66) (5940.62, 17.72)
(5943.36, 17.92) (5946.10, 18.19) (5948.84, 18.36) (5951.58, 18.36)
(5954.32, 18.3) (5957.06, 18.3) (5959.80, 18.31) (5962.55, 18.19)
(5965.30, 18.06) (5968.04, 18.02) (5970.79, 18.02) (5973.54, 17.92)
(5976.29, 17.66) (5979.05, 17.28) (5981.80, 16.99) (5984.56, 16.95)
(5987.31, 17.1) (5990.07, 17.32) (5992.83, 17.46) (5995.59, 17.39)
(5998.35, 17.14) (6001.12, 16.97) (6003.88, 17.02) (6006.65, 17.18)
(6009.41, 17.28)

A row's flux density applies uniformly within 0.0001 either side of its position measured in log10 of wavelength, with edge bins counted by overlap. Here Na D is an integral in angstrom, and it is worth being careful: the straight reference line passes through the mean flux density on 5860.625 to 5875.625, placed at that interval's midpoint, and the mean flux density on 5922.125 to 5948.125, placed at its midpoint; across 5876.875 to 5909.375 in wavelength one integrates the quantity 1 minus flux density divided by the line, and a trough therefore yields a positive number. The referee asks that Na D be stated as 4.4 angstrom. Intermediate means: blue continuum 17.8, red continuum 17.6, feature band 15.3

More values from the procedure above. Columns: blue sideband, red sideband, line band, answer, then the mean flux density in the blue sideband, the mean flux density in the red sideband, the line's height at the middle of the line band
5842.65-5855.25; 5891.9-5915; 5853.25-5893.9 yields 1.0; 18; 15.9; 17.1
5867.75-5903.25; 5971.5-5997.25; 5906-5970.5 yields -4.7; 15.6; 17.4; 16.5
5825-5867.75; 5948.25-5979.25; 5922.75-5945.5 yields 0.7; 17.9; 18.1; 18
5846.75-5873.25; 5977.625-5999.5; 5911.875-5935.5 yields 0.4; 18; 17.2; 17.6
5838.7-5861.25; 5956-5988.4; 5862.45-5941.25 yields 5.8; 18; 17.7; 17.9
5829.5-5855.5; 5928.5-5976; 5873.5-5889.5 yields 1.7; 17.8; 18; 17.9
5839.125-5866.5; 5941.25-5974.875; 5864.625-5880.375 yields 0.6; 18.1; 18.2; 18.1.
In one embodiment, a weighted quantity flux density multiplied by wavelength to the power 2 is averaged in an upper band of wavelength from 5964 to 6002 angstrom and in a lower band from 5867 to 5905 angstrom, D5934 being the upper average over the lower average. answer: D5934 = 1.1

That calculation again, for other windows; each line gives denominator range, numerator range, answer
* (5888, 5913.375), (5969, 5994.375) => 1.16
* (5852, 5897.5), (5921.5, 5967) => 1.11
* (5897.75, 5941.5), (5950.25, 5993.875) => 1.06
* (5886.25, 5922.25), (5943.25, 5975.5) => 1.17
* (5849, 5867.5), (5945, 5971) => 1.04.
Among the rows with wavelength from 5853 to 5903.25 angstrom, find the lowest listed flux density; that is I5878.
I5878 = 13.29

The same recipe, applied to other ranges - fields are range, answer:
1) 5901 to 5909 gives 16.33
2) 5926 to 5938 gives 17.12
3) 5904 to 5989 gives 16.95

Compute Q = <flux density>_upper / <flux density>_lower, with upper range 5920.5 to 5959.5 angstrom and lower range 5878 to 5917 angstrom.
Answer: 1.13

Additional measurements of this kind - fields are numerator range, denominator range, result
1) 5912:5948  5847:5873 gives 0.97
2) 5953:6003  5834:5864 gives 0.98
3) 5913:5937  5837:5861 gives 0.96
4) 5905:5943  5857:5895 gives 1.06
